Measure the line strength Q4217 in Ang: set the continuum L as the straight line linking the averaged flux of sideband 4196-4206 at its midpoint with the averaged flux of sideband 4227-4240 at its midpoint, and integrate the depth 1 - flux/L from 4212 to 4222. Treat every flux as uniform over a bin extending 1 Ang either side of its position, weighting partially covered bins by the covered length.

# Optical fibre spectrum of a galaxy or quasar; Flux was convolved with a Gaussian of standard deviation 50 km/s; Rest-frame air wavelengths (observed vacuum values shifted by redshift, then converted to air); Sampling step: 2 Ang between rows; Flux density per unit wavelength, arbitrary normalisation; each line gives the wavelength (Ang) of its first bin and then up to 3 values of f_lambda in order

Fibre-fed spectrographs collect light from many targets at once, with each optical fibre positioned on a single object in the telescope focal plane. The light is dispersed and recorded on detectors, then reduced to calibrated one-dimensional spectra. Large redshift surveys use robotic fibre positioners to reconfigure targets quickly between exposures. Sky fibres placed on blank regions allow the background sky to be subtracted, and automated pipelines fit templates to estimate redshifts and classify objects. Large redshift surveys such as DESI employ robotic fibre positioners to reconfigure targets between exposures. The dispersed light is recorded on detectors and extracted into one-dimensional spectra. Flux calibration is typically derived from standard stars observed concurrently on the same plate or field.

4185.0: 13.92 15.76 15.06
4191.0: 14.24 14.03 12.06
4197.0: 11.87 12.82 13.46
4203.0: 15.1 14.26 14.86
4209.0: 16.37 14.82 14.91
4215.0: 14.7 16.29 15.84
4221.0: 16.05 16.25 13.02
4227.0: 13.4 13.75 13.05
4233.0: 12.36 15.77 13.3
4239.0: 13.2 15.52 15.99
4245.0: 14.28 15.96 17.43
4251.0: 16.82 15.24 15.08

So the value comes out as -1.50 Ang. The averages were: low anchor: 13.5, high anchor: 13.6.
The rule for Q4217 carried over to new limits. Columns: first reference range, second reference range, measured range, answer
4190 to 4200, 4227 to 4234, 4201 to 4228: -4.0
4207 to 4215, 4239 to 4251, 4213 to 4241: 1.8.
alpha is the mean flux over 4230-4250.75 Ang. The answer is 14.8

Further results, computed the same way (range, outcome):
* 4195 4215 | 14.2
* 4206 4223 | 15.5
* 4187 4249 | 14.5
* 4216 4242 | 14.4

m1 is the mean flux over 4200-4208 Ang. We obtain 14.4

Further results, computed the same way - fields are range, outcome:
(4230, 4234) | 12.7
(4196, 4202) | 12.7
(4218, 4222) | 15.9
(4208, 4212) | 15.6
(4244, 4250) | 15.9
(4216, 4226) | 15.5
